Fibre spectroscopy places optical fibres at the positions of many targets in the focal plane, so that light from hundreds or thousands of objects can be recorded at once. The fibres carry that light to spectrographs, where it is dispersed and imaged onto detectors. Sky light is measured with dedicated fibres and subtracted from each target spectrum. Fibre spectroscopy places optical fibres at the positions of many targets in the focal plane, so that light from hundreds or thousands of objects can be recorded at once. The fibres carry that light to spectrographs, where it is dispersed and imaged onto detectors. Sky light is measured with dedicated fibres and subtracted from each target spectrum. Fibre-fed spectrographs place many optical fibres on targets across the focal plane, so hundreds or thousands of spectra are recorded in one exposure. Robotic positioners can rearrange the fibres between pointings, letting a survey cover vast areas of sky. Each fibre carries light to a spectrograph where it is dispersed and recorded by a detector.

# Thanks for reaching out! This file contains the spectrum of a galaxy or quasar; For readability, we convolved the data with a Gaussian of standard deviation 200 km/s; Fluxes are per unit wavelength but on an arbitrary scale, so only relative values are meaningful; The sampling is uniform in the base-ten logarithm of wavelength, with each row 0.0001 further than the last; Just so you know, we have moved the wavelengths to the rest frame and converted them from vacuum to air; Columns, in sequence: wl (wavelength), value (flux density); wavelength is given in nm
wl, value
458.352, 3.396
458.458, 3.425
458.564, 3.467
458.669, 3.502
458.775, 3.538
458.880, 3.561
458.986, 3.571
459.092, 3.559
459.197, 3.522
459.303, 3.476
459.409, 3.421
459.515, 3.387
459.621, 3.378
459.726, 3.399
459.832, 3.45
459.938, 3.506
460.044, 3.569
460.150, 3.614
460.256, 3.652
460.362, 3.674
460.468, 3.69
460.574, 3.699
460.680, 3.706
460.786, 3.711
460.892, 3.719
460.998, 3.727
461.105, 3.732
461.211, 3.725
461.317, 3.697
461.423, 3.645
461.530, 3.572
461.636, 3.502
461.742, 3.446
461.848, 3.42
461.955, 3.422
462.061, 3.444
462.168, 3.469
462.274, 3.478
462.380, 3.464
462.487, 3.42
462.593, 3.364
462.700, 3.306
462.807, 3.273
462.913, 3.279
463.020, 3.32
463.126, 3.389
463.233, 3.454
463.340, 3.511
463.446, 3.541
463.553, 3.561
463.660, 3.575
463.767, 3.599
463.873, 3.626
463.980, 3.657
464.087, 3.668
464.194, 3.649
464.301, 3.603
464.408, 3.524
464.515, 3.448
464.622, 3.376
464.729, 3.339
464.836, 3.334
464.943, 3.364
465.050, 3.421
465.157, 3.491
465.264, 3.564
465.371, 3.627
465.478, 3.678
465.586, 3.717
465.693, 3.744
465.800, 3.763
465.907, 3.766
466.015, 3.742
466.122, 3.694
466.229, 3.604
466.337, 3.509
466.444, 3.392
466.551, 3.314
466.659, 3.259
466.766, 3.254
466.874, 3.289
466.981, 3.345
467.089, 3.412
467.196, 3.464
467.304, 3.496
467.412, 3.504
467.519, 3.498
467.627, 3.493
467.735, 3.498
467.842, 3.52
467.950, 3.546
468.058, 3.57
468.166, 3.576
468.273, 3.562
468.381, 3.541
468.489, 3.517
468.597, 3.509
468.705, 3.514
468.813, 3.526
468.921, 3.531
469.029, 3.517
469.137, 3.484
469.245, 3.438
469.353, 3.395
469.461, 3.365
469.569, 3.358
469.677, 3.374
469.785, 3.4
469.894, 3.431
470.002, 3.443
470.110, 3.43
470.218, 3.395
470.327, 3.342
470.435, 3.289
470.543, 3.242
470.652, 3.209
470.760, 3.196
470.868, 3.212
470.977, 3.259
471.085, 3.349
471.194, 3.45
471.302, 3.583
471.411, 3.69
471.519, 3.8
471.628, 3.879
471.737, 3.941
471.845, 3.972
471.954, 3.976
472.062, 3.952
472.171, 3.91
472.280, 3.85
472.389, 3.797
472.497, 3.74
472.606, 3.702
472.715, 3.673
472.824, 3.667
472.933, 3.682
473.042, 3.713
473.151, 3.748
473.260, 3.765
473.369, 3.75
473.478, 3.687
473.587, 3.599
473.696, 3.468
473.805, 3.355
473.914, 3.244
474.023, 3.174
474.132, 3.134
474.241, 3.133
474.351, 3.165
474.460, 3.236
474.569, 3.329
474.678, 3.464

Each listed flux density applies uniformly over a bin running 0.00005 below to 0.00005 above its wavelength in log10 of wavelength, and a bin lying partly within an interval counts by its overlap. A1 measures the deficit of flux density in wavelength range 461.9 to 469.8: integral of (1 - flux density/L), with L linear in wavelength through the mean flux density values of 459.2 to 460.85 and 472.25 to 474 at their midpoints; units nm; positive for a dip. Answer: 0.23 nm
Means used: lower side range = 3.56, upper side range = 3.64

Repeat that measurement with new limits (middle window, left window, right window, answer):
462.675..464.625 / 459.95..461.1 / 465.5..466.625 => 0.076 nm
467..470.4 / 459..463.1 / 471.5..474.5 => 0.115 nm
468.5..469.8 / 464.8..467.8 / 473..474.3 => 0.016 nm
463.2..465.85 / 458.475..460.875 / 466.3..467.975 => -0.067 nm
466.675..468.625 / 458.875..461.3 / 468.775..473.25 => 0.052 nm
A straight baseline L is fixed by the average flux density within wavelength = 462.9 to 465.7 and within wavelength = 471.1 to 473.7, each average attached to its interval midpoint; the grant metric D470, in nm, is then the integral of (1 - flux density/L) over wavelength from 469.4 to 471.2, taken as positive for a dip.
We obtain 0.17 nm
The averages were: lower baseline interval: 3.52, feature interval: 3.33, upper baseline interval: 3.75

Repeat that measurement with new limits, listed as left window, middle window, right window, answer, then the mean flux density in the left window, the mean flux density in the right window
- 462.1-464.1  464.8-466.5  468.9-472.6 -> -0.048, 3.47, 3.54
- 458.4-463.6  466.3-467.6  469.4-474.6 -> 0.046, 3.52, 3.52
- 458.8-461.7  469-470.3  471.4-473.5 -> 0.116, 3.59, 3.8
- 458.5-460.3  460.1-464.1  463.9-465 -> -0.051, 3.5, 3.5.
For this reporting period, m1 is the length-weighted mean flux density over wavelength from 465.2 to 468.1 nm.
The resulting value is 3.53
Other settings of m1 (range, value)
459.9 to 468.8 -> 3.53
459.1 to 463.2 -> 3.52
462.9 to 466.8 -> 3.53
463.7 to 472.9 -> 3.53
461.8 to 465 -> 3.46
